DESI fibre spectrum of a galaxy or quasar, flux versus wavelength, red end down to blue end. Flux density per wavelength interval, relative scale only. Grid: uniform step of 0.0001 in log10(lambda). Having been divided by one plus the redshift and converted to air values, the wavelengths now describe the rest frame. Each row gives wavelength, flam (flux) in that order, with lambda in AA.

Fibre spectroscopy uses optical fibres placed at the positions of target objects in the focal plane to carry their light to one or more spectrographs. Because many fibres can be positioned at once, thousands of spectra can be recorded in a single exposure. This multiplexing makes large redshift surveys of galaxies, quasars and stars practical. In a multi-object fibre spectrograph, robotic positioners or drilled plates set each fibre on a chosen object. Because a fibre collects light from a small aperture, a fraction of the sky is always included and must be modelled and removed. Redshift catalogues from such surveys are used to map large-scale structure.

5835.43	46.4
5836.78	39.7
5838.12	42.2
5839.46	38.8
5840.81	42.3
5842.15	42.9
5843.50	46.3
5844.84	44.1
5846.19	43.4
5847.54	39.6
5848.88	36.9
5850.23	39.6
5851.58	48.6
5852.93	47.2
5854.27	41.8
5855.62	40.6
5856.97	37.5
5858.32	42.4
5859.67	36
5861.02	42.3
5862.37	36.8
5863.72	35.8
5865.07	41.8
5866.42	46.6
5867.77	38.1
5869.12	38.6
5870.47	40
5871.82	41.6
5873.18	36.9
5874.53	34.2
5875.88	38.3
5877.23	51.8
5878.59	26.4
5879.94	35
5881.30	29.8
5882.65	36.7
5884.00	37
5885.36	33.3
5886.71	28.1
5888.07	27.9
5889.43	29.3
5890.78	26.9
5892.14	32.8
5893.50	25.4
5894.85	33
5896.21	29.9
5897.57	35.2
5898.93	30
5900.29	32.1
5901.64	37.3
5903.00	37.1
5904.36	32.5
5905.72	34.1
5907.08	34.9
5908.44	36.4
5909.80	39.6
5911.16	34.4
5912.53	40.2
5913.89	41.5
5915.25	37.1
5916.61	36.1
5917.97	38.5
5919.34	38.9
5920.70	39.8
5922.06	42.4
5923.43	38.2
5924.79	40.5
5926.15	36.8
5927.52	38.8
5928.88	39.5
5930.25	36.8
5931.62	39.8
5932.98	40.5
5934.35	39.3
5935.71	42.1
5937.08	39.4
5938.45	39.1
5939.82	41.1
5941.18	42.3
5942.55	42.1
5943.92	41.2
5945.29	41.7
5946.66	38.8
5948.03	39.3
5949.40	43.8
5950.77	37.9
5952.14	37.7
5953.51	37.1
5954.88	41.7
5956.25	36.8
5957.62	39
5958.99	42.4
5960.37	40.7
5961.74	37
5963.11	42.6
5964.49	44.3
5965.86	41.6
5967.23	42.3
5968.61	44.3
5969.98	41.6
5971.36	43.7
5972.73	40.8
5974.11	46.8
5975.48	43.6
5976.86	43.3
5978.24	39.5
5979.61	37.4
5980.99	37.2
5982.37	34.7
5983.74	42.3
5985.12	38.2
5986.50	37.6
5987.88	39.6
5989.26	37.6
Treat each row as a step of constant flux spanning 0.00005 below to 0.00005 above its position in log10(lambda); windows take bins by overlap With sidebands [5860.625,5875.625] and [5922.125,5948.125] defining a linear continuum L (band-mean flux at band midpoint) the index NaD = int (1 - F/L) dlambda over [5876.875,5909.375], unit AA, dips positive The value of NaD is 5.4 AA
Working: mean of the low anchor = 39.3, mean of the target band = 32.9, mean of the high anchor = 39.9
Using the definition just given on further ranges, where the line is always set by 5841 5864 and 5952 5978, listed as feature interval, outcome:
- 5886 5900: 3.89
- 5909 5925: 0.99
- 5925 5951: 0.88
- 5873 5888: 2.37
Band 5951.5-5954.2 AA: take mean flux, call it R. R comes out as 37.4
